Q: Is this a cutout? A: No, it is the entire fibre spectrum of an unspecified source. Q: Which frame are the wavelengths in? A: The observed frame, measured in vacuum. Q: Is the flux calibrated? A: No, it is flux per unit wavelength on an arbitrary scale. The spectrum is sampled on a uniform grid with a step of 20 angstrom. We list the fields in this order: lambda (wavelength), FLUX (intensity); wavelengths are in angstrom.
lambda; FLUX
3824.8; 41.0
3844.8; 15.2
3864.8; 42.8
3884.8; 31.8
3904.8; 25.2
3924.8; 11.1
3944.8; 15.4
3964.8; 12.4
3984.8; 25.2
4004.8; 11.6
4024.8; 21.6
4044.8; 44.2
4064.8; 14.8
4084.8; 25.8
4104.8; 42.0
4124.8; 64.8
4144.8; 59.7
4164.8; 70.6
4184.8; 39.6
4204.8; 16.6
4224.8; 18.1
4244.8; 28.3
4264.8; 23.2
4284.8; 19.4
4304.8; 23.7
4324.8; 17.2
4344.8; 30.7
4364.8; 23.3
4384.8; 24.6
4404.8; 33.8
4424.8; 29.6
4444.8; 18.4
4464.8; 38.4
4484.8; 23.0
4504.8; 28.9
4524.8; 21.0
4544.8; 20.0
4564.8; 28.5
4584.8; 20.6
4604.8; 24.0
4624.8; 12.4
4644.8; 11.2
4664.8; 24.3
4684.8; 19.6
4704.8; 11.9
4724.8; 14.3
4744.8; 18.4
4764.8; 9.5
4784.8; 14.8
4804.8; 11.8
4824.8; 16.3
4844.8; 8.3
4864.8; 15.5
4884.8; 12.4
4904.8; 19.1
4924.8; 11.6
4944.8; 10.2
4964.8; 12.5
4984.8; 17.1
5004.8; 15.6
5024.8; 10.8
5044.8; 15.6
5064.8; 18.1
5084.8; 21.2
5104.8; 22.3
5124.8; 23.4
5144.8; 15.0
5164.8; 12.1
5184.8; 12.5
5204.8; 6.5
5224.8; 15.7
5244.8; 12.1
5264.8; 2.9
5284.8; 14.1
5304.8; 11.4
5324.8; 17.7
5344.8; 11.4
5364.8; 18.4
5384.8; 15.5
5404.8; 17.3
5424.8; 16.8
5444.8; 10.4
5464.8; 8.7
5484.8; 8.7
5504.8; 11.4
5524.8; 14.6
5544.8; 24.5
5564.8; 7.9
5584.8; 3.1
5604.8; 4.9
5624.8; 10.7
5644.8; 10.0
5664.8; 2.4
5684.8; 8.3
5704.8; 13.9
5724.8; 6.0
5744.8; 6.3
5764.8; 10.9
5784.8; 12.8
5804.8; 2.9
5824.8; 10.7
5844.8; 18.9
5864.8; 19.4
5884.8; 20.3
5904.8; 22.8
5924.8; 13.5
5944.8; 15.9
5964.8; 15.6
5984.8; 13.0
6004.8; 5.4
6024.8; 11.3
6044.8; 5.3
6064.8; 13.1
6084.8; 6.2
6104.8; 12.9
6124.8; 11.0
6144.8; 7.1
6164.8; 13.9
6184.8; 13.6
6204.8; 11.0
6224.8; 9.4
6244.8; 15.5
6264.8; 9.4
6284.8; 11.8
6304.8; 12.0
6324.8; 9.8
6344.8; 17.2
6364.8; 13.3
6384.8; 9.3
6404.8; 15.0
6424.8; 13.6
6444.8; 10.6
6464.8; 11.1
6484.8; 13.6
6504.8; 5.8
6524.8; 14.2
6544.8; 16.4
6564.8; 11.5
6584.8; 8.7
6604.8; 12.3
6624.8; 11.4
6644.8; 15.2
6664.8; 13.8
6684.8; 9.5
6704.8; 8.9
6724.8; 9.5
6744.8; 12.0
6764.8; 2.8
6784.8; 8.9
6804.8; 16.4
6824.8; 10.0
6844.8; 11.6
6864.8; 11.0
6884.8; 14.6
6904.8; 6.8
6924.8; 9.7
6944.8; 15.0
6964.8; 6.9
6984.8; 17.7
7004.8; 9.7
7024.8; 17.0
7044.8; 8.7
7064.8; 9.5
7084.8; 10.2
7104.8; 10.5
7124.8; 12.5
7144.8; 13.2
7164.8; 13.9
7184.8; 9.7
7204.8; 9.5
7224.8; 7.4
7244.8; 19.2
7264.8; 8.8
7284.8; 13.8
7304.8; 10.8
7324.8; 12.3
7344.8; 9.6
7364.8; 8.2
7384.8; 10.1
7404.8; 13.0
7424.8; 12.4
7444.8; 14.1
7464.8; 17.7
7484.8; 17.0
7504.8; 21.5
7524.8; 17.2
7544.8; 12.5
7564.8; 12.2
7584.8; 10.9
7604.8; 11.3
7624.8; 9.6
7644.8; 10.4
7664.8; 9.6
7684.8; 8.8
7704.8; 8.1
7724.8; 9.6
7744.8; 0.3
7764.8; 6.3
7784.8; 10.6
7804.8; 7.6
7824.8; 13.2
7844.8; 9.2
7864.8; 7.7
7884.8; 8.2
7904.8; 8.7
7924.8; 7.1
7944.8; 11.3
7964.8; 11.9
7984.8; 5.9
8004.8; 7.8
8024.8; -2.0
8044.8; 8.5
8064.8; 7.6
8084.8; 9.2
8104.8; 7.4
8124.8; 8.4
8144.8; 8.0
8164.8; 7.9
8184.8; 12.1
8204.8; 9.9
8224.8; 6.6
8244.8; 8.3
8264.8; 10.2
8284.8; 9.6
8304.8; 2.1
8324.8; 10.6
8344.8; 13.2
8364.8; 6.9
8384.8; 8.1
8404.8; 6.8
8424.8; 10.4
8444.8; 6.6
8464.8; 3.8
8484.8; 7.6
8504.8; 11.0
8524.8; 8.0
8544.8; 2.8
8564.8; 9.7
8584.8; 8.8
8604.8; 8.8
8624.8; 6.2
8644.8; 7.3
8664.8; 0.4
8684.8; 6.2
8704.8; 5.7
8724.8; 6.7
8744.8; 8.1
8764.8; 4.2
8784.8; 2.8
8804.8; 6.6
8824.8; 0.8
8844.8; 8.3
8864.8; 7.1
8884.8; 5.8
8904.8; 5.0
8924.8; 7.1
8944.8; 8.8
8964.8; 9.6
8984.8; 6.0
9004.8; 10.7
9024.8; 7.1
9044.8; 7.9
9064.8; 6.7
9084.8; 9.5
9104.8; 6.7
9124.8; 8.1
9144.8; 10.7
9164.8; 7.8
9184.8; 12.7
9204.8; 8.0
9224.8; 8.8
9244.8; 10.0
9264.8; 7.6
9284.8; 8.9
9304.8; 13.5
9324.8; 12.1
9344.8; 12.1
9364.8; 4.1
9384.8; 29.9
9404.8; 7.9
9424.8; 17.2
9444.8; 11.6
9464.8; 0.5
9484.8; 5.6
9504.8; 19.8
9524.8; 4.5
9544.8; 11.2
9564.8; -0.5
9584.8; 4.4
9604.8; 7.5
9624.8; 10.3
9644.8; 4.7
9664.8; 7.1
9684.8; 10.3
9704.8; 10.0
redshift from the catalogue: 1.68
